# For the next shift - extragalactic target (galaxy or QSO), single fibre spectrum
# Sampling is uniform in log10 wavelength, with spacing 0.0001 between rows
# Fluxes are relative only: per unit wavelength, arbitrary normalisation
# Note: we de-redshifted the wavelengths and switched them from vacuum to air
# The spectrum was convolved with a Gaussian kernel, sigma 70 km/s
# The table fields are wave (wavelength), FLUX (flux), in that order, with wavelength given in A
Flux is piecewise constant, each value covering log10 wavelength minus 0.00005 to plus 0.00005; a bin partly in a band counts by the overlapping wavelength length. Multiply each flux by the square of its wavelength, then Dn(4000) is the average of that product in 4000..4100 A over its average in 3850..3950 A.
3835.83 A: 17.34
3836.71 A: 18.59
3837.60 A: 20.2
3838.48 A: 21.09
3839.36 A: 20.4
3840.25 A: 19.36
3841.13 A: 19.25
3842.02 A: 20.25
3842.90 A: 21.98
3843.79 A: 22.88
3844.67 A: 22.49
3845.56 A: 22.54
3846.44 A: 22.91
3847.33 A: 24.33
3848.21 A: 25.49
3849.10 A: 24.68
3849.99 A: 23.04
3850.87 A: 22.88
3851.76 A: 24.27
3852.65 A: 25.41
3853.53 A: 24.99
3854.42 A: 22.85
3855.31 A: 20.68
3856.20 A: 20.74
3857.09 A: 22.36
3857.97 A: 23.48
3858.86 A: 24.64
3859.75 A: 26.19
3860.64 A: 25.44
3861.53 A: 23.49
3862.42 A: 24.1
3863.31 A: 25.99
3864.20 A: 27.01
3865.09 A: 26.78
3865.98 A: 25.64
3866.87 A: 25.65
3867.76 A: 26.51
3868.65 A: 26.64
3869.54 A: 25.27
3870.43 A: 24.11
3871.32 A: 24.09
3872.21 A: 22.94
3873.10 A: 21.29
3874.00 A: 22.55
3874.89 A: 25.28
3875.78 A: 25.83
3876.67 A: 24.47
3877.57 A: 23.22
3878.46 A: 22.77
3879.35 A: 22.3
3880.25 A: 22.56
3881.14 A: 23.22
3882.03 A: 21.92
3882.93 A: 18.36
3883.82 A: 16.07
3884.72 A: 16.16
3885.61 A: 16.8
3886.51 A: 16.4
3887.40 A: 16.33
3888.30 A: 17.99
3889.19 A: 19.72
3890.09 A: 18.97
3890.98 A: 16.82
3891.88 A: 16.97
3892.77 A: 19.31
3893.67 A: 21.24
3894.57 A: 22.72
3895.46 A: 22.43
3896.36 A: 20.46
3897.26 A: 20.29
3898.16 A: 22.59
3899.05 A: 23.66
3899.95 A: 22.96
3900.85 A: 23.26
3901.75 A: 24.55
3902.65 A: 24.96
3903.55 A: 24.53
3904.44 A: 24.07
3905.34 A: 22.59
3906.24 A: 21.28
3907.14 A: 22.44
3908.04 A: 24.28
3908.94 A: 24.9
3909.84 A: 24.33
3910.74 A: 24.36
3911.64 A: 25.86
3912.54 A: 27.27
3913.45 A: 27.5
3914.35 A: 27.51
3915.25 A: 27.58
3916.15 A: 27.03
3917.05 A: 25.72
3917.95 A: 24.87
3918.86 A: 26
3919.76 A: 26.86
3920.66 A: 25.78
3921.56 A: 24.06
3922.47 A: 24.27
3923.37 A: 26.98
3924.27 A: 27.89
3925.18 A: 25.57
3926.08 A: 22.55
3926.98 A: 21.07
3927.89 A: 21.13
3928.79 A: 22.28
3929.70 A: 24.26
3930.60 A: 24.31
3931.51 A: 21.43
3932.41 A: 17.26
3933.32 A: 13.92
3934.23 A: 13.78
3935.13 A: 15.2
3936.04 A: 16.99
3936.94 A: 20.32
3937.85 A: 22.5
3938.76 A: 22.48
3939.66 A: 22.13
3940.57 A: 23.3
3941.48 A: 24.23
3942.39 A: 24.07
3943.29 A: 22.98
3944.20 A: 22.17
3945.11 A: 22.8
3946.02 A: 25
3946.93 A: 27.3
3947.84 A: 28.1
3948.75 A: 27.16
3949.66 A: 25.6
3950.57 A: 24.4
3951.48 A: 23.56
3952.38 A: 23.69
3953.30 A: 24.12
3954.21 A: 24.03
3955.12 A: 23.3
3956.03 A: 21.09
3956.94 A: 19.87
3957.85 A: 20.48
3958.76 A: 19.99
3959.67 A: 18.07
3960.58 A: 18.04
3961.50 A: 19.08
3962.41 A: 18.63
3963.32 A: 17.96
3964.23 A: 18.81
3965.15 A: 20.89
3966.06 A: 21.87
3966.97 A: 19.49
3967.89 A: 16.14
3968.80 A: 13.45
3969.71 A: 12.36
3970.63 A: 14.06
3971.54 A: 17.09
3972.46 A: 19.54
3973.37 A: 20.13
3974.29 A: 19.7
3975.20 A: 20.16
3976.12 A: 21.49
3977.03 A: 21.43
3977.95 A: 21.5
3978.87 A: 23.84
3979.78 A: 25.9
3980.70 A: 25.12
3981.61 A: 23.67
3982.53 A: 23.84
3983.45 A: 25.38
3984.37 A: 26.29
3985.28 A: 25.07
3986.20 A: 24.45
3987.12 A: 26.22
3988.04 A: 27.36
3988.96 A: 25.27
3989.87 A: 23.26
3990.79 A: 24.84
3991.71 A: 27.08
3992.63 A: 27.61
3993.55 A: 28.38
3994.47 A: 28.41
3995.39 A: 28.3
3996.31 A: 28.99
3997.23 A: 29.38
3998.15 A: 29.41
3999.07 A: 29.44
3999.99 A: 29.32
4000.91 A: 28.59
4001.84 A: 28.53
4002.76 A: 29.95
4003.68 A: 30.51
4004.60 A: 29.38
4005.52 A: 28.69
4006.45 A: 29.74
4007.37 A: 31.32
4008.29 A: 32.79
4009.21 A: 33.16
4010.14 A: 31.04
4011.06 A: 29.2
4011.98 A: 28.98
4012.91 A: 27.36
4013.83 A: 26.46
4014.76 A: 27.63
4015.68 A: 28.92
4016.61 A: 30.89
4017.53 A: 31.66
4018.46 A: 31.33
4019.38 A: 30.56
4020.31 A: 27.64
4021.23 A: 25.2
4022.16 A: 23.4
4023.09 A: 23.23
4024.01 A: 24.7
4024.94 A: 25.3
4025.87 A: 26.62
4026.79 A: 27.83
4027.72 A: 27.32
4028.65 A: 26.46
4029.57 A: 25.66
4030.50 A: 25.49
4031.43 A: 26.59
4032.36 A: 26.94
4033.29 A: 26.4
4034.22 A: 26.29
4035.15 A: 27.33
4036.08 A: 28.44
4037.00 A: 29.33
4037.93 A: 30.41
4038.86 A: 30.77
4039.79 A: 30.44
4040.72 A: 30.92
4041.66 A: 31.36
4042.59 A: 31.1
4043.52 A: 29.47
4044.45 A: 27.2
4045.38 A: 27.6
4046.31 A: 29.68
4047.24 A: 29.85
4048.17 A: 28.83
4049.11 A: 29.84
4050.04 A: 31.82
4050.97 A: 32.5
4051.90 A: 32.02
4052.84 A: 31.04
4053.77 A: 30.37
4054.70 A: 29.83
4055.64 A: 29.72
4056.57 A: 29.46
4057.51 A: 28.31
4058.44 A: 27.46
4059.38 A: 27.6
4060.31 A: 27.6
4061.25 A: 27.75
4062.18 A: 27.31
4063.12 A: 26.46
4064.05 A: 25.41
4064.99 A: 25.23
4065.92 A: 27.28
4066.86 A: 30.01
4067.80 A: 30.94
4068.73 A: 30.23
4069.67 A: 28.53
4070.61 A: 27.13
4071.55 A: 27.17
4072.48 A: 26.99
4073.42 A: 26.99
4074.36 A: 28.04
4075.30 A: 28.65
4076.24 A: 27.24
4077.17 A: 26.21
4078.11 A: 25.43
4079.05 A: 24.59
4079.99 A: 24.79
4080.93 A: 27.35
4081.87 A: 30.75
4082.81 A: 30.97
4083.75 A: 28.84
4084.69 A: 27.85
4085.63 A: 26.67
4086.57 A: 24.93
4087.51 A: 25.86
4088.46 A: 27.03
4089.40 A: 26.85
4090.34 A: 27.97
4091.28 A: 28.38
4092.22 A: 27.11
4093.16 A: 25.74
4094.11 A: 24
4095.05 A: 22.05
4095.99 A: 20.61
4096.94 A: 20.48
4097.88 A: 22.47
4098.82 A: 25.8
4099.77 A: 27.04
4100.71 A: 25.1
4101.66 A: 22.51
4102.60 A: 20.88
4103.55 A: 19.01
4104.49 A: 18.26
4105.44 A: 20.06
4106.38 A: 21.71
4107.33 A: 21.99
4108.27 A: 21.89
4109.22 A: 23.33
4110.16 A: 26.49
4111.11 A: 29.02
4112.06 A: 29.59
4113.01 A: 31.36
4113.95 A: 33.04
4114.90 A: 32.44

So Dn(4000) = 1.31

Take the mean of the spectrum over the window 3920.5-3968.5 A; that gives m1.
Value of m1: 21.9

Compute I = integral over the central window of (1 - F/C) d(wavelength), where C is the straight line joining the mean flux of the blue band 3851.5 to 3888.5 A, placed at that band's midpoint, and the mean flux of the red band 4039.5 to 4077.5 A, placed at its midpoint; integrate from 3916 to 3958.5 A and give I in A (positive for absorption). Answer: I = 3.4 A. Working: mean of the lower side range 22.9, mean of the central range 23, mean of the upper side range 28.8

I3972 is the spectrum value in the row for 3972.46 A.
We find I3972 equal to 19.54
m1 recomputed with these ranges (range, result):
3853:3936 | 22.8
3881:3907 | 20.6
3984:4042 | 28.1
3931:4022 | 24.2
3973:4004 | 25.8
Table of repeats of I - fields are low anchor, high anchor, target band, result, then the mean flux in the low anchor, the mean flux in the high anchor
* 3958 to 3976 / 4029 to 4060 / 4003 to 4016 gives -3.0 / 18.3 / 29.1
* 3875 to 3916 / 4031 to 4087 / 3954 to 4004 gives 4.5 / 22.2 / 28.4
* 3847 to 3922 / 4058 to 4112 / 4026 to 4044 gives -2.2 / 23.2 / 25.9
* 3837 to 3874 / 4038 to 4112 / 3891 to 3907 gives 1.4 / 23.5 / 27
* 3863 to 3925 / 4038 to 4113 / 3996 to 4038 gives -4.1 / 23.2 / 27.1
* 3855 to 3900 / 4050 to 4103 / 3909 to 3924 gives -1.8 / 22.2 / 27.1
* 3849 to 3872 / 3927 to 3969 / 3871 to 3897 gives 3.3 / 24.5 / 21.3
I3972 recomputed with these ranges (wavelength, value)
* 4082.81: 30.97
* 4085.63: 26.67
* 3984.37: 26.29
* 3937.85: 22.5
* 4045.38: 27.6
